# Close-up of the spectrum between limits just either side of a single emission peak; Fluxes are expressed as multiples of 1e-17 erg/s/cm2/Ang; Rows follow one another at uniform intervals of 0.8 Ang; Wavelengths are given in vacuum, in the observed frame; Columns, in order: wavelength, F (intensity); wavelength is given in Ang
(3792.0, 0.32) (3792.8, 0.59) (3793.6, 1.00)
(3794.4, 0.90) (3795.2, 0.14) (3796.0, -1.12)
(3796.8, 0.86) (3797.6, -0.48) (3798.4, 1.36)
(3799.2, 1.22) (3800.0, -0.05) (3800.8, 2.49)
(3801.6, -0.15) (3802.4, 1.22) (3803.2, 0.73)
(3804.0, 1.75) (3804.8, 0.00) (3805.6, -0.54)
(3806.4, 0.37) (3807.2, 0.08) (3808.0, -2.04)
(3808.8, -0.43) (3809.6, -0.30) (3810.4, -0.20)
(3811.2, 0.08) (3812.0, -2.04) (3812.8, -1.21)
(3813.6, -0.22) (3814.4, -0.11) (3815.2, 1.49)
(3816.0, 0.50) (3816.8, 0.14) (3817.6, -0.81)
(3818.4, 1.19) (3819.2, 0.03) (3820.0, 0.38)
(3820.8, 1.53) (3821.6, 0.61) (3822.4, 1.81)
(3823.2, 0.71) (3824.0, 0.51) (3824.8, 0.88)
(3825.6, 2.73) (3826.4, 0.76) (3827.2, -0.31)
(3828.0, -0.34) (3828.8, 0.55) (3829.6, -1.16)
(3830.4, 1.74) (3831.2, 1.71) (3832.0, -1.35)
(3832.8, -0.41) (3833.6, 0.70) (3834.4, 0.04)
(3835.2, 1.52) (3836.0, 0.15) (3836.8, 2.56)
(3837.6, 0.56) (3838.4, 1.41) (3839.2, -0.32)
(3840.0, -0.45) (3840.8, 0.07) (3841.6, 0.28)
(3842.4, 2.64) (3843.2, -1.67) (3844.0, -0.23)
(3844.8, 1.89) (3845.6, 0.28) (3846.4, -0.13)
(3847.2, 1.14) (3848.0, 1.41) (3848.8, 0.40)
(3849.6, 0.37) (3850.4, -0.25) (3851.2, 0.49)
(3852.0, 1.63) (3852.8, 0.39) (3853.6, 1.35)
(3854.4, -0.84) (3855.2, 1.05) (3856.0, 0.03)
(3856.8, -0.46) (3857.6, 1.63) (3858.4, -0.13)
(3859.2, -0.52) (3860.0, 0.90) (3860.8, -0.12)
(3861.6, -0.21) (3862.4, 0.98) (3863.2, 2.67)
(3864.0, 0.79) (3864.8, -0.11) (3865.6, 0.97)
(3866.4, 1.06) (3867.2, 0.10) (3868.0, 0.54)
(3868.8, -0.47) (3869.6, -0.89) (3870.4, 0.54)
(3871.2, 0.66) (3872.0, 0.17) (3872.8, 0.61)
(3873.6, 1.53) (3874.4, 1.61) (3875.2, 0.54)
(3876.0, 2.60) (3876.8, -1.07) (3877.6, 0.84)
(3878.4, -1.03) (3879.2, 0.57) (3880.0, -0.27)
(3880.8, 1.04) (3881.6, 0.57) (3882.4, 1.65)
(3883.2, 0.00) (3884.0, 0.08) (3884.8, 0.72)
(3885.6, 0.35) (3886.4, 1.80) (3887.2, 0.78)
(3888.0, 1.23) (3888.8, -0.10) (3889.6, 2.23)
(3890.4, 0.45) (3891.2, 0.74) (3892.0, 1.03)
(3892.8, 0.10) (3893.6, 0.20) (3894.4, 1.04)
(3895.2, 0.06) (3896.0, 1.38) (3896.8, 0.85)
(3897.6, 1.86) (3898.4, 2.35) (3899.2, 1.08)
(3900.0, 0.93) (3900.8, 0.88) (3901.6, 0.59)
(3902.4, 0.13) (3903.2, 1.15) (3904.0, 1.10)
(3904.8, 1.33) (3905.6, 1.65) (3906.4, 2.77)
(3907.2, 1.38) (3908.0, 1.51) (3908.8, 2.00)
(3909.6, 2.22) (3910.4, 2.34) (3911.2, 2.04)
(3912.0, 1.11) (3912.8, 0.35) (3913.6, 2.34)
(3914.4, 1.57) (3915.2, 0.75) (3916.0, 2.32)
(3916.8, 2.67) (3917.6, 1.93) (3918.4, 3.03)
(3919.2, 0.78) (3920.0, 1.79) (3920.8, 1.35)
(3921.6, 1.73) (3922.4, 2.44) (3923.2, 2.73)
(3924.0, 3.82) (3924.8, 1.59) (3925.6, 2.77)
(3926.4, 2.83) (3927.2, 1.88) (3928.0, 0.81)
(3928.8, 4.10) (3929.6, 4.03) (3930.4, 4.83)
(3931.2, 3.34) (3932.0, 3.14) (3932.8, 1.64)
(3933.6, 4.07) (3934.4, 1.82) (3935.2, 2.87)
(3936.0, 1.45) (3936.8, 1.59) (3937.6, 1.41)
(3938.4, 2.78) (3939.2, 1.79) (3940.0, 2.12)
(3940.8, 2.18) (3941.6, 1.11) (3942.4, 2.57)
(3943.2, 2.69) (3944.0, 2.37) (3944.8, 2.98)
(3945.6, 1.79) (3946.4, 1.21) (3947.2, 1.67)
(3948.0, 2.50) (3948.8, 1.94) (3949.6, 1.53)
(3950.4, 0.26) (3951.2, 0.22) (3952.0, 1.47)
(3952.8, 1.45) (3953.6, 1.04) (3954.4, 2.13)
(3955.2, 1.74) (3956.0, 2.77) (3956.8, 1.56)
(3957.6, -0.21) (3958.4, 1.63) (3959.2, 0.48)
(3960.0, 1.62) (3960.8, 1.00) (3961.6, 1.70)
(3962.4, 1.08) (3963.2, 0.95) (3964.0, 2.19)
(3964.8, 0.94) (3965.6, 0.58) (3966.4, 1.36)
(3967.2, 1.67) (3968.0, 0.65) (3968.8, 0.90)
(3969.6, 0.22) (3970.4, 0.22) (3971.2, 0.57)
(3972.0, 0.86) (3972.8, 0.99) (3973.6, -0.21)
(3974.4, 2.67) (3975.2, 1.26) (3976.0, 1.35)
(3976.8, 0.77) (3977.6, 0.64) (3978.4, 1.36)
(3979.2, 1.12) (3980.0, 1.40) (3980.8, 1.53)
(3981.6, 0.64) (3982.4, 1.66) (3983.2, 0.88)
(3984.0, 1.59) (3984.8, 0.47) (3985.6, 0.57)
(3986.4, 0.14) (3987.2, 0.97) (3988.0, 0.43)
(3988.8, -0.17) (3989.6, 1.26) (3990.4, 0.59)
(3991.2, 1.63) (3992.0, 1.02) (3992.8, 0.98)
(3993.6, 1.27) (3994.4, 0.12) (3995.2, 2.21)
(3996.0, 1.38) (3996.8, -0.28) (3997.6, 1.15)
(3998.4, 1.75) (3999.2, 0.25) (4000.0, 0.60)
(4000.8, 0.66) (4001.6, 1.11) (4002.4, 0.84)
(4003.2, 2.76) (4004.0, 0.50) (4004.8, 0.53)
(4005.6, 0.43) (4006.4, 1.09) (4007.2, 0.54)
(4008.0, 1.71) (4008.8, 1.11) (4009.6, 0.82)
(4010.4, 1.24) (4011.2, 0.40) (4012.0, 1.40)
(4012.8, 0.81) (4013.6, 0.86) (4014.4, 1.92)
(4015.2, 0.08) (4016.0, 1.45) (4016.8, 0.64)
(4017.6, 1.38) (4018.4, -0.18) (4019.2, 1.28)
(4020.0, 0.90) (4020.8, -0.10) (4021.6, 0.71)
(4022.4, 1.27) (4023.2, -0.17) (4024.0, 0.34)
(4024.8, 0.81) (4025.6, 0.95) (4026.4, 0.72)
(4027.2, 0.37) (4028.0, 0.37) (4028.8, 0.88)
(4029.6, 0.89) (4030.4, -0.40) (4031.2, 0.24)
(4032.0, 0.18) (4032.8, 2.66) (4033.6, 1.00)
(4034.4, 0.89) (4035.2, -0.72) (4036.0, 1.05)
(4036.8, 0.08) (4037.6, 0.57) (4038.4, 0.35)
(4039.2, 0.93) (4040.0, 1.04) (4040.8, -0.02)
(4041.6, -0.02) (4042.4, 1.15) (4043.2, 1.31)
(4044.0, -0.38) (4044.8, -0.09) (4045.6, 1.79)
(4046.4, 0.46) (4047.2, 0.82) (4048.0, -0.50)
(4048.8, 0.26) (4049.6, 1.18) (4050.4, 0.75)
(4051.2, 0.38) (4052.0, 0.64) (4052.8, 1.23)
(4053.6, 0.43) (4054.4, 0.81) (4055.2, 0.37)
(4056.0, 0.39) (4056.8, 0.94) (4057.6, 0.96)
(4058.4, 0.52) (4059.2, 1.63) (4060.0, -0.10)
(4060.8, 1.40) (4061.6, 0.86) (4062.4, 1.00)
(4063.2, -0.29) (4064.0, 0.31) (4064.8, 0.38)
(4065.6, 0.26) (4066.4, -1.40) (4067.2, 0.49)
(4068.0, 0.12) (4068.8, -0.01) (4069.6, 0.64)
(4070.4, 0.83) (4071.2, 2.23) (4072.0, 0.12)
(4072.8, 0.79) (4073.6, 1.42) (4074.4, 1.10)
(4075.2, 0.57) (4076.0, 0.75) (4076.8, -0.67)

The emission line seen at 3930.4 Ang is Lyman alpha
